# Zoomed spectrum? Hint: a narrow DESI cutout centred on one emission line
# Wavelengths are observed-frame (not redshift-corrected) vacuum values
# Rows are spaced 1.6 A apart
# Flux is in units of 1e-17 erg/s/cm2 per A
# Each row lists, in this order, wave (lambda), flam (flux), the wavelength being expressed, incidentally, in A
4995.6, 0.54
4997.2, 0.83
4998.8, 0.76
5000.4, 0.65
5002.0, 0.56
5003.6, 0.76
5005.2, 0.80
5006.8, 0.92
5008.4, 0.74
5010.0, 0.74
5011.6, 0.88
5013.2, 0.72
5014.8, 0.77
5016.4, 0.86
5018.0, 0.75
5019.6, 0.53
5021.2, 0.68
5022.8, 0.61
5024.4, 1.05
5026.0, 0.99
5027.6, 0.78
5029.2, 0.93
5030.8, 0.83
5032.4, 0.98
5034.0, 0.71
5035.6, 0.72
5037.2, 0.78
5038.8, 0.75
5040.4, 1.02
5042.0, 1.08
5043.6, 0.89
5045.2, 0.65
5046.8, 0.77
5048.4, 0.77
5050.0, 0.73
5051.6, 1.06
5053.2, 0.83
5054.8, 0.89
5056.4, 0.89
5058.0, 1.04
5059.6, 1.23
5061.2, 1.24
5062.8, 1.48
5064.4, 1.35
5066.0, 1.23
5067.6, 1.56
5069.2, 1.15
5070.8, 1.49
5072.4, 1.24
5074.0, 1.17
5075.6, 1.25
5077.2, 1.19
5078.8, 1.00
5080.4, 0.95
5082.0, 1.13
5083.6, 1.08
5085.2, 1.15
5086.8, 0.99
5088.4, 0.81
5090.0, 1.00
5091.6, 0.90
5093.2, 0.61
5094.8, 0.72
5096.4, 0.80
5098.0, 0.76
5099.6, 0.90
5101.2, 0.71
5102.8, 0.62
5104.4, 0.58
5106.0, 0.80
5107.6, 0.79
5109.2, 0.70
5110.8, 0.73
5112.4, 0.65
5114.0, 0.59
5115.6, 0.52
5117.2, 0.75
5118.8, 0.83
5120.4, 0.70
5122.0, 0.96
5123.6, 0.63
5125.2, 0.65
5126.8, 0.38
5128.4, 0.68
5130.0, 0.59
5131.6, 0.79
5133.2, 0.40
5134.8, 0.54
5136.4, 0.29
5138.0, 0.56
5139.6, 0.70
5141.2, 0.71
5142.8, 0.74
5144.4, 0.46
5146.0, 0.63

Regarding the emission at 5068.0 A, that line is C III] 1909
